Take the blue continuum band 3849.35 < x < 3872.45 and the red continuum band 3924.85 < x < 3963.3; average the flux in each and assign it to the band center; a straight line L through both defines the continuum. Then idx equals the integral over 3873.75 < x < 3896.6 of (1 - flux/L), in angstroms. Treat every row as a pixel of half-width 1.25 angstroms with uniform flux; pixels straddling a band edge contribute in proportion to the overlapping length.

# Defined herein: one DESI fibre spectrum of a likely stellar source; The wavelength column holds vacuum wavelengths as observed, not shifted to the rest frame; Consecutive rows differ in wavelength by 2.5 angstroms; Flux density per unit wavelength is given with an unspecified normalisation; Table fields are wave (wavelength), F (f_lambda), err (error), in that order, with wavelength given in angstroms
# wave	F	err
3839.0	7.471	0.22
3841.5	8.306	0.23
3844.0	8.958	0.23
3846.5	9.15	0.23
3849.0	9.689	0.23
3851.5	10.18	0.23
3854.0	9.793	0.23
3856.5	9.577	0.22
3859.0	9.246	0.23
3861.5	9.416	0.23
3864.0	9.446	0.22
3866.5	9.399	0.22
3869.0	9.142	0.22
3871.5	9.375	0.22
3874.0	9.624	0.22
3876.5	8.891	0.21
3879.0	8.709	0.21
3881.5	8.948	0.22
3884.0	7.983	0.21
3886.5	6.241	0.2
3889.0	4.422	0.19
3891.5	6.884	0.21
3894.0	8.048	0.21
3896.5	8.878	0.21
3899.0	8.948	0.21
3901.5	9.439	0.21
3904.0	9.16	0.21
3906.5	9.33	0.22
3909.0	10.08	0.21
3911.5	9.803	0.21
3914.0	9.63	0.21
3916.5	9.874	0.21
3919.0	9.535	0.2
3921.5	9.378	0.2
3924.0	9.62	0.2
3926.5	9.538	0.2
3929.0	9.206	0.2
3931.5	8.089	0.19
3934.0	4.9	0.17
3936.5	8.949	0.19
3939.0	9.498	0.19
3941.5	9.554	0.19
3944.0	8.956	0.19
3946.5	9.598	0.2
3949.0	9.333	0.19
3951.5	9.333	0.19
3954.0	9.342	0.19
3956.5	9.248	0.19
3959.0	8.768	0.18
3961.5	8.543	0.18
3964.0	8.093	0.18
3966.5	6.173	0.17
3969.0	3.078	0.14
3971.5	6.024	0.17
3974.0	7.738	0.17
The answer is 3.9 angstroms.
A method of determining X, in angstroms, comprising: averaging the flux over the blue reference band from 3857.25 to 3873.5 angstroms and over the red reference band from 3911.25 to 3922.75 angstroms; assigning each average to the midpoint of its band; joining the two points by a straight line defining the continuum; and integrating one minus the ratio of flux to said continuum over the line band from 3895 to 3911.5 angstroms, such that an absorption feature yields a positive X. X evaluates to 0.40 angstroms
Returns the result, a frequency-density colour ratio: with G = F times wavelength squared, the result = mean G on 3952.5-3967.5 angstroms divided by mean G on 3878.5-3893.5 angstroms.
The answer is 1.22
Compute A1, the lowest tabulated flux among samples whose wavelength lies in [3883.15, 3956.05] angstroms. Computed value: 4.422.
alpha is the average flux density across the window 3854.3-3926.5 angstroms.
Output 8.92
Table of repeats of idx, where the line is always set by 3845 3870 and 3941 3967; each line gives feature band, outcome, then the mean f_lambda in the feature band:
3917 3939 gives 0.7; 8.74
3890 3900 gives 1.3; 8.08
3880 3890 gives 2.5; 7.01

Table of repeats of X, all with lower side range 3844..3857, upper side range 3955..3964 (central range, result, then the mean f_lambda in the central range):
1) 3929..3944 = 1.0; 8.35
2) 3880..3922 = 2.7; 8.61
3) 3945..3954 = -0.6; 9.4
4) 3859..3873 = 0.2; 9.35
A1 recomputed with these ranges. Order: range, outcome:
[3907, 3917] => 9.63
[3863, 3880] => 8.709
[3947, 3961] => 8.768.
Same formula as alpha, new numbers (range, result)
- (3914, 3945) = 8.95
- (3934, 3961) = 9.04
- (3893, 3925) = 9.37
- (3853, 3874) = 9.43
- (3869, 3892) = 8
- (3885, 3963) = 8.77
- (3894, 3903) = 8.95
